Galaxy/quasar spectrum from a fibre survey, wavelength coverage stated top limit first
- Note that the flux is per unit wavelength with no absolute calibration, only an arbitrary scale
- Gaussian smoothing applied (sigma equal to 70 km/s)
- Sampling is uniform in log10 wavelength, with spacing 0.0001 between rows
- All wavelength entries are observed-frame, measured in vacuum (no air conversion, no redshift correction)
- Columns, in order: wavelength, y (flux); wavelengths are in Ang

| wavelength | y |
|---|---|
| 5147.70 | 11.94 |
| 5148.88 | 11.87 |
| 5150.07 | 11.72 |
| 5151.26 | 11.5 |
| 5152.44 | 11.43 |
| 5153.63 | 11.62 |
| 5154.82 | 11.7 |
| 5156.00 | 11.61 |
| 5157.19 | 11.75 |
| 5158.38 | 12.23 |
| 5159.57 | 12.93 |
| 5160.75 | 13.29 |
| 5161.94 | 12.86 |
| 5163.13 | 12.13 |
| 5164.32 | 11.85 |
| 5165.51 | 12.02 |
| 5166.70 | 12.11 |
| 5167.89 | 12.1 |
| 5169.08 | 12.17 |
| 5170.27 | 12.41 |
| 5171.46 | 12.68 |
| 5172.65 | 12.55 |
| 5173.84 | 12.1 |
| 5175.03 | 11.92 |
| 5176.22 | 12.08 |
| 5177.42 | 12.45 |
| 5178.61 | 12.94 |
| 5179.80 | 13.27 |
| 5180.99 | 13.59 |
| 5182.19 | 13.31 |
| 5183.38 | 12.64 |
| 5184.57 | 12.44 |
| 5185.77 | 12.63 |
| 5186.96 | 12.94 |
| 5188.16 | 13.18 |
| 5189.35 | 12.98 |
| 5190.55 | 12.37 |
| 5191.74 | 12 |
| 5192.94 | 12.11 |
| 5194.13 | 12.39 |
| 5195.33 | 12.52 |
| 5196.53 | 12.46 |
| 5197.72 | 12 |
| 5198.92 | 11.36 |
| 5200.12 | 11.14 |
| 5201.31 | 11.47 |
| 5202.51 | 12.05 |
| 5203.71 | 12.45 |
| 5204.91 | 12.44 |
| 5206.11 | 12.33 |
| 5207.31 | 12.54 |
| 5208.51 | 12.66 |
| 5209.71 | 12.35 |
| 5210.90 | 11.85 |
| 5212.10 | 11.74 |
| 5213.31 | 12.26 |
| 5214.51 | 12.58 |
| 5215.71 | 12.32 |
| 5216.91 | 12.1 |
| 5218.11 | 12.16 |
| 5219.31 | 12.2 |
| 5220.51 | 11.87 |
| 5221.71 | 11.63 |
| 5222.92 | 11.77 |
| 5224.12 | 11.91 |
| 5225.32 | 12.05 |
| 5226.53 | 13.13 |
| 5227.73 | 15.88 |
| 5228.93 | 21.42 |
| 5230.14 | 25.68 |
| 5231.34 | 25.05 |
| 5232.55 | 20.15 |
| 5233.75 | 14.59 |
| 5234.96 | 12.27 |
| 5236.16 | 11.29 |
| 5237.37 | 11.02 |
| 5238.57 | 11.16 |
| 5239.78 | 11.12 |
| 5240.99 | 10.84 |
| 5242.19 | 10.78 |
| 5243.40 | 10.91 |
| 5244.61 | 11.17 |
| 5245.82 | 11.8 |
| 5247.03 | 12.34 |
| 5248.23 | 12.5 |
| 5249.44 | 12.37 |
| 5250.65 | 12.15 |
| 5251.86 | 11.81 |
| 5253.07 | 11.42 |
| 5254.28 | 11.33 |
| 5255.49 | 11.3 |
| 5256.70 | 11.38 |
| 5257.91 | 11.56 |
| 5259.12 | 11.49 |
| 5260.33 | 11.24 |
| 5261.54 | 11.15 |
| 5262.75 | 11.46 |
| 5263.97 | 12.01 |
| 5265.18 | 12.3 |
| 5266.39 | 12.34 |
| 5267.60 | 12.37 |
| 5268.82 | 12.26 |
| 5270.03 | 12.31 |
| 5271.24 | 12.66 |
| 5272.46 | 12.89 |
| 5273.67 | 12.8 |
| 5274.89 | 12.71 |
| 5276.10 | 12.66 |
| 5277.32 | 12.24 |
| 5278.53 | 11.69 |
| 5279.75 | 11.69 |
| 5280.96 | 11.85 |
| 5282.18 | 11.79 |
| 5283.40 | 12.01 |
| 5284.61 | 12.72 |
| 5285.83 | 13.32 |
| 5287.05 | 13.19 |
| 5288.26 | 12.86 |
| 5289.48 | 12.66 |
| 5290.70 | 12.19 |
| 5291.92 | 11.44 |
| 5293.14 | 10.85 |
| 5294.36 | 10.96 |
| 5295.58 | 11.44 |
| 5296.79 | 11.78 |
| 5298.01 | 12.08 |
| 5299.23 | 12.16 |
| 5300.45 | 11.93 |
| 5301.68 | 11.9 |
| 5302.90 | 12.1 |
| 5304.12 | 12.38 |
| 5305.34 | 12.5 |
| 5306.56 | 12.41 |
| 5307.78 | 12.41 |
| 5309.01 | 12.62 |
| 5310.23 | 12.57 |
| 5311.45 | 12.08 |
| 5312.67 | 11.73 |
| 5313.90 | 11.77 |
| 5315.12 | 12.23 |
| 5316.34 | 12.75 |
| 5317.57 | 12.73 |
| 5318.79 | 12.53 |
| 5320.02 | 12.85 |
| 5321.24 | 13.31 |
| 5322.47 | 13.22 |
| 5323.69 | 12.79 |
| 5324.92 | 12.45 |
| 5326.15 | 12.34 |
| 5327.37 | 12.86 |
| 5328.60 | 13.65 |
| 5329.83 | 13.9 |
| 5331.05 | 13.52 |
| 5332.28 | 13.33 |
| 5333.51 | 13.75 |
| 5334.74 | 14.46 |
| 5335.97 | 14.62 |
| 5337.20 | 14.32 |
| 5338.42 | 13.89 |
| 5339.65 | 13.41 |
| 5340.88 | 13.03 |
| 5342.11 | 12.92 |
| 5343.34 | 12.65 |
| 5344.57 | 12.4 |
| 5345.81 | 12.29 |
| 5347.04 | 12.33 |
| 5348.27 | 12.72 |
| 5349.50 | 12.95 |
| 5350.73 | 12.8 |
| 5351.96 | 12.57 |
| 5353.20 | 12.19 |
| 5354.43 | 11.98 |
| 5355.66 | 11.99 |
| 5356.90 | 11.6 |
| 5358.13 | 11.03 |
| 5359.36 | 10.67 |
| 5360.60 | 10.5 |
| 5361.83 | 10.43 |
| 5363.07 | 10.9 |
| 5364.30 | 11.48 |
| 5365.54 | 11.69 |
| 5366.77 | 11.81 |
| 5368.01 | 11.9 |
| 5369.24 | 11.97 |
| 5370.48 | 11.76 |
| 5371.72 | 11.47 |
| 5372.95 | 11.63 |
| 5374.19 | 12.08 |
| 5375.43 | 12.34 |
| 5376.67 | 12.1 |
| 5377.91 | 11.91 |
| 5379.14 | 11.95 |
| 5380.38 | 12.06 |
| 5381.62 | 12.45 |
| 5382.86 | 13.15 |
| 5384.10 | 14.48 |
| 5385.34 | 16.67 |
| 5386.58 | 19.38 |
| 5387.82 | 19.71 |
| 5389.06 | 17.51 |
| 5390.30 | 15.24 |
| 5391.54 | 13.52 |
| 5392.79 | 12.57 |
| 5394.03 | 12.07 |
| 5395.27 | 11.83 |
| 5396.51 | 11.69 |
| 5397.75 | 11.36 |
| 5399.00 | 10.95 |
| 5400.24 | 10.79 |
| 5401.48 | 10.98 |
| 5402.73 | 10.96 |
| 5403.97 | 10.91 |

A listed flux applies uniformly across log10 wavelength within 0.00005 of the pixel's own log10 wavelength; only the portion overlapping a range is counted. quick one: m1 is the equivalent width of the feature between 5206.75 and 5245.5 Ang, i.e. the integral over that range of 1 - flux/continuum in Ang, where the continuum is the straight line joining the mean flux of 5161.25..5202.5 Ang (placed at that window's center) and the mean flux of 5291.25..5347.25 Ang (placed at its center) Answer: -3.0 Ang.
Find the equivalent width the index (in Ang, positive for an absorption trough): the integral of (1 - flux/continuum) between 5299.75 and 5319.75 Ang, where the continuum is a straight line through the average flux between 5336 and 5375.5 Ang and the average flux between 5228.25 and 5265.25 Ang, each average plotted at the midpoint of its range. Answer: 0.4 Ang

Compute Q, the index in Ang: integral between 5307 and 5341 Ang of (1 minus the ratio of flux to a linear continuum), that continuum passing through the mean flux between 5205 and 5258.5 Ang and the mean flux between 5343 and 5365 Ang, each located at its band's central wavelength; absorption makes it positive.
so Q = -2.56 Ang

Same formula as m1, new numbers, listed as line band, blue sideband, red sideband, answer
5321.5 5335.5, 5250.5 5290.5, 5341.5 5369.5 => -1.6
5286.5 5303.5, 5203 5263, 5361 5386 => 0.8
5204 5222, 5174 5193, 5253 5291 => 0.4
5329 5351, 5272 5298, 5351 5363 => -3.2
